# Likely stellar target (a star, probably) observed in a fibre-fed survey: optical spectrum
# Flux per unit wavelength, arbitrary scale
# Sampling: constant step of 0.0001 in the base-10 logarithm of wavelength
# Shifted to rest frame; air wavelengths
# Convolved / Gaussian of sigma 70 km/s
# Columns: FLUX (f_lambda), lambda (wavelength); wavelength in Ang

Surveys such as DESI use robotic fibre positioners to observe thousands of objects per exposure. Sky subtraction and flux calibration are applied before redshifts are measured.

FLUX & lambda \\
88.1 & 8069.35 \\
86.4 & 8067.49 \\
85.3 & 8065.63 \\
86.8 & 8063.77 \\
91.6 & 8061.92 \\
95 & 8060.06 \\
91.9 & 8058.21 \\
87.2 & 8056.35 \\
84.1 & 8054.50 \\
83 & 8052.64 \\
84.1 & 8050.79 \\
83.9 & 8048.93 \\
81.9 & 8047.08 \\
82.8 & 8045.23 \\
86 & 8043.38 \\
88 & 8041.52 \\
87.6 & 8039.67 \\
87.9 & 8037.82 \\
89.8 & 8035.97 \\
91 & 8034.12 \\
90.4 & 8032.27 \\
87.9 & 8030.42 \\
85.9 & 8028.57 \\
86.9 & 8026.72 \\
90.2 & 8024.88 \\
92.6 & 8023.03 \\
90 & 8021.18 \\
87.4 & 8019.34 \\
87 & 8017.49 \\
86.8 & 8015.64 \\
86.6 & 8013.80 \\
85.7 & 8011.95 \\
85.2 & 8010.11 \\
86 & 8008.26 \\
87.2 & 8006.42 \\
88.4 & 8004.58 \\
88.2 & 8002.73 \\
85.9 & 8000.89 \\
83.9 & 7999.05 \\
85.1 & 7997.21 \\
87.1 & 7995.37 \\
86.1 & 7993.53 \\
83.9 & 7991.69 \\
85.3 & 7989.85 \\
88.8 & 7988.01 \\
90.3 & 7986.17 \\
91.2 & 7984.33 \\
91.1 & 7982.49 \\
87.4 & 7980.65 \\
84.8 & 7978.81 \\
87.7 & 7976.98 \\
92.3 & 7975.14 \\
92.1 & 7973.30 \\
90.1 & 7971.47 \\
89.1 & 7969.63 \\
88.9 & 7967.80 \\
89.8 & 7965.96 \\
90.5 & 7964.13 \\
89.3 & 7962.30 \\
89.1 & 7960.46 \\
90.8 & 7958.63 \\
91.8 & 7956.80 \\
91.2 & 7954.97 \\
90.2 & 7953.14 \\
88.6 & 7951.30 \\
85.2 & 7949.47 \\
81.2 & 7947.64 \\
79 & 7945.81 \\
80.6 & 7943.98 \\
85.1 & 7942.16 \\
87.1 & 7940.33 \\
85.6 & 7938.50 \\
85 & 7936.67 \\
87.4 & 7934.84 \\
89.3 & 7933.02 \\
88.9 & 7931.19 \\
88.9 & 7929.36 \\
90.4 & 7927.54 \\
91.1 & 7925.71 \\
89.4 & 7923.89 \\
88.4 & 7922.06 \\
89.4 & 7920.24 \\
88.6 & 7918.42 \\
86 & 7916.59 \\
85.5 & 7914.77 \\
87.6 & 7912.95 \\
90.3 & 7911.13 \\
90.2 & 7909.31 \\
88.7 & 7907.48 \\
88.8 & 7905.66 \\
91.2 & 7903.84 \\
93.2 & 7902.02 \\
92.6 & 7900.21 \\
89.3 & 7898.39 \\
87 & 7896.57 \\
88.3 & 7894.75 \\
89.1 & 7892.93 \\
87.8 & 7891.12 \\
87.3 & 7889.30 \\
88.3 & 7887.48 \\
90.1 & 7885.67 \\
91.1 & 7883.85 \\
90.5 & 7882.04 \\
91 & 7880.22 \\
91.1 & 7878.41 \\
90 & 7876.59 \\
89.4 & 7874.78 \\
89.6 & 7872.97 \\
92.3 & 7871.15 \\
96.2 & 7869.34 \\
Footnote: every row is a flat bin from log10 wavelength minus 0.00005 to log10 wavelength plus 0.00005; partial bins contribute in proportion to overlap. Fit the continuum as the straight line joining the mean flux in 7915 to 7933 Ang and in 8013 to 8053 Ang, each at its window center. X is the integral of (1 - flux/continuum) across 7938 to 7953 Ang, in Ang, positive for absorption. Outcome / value 0.7 Ang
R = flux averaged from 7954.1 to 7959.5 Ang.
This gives 91.3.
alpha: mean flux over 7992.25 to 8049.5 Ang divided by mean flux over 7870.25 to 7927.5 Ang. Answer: 0.97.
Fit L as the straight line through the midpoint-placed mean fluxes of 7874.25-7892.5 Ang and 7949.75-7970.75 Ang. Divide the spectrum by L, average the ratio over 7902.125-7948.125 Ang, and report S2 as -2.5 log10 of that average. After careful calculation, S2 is 0.03 mag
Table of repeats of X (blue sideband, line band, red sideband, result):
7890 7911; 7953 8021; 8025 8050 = -0.1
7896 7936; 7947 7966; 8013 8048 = -0.1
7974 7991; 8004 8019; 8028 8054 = 0.2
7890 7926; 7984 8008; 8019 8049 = 0.4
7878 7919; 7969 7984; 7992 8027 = -0.3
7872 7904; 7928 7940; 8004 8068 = 0.2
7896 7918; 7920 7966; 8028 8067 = 0.5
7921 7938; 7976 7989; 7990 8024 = -0.2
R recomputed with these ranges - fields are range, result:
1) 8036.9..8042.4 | 87.9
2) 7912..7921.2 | 87.5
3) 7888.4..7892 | 87.5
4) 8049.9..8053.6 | 83.5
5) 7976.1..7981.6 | 86.7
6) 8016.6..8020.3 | 87.3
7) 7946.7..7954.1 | 86.2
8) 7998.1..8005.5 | 86.6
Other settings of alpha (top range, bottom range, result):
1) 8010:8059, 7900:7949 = 0.99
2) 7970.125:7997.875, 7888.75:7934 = 0.99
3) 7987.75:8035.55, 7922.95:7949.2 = 1.01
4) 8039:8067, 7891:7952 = 0.99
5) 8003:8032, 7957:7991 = 0.98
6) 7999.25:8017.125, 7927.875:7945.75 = 1.00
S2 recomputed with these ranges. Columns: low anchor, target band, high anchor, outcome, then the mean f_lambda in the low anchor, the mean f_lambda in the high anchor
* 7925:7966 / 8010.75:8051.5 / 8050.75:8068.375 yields 0.00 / 87.6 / 87.7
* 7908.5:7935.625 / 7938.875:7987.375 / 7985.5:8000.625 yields -0.01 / 88.8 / 86.3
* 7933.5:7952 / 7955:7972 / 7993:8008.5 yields -0.06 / 84.6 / 86.5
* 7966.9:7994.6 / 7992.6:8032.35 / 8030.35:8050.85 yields 0.00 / 88.6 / 86.8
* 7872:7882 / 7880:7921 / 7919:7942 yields 0.00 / 90.2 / 88.3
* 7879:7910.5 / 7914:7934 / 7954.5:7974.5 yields 0.01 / 89.7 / 90.3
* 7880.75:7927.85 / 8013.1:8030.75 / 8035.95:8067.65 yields -0.01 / 89.2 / 86.8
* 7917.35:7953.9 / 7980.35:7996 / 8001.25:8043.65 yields 0.00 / 86.9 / 87.9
